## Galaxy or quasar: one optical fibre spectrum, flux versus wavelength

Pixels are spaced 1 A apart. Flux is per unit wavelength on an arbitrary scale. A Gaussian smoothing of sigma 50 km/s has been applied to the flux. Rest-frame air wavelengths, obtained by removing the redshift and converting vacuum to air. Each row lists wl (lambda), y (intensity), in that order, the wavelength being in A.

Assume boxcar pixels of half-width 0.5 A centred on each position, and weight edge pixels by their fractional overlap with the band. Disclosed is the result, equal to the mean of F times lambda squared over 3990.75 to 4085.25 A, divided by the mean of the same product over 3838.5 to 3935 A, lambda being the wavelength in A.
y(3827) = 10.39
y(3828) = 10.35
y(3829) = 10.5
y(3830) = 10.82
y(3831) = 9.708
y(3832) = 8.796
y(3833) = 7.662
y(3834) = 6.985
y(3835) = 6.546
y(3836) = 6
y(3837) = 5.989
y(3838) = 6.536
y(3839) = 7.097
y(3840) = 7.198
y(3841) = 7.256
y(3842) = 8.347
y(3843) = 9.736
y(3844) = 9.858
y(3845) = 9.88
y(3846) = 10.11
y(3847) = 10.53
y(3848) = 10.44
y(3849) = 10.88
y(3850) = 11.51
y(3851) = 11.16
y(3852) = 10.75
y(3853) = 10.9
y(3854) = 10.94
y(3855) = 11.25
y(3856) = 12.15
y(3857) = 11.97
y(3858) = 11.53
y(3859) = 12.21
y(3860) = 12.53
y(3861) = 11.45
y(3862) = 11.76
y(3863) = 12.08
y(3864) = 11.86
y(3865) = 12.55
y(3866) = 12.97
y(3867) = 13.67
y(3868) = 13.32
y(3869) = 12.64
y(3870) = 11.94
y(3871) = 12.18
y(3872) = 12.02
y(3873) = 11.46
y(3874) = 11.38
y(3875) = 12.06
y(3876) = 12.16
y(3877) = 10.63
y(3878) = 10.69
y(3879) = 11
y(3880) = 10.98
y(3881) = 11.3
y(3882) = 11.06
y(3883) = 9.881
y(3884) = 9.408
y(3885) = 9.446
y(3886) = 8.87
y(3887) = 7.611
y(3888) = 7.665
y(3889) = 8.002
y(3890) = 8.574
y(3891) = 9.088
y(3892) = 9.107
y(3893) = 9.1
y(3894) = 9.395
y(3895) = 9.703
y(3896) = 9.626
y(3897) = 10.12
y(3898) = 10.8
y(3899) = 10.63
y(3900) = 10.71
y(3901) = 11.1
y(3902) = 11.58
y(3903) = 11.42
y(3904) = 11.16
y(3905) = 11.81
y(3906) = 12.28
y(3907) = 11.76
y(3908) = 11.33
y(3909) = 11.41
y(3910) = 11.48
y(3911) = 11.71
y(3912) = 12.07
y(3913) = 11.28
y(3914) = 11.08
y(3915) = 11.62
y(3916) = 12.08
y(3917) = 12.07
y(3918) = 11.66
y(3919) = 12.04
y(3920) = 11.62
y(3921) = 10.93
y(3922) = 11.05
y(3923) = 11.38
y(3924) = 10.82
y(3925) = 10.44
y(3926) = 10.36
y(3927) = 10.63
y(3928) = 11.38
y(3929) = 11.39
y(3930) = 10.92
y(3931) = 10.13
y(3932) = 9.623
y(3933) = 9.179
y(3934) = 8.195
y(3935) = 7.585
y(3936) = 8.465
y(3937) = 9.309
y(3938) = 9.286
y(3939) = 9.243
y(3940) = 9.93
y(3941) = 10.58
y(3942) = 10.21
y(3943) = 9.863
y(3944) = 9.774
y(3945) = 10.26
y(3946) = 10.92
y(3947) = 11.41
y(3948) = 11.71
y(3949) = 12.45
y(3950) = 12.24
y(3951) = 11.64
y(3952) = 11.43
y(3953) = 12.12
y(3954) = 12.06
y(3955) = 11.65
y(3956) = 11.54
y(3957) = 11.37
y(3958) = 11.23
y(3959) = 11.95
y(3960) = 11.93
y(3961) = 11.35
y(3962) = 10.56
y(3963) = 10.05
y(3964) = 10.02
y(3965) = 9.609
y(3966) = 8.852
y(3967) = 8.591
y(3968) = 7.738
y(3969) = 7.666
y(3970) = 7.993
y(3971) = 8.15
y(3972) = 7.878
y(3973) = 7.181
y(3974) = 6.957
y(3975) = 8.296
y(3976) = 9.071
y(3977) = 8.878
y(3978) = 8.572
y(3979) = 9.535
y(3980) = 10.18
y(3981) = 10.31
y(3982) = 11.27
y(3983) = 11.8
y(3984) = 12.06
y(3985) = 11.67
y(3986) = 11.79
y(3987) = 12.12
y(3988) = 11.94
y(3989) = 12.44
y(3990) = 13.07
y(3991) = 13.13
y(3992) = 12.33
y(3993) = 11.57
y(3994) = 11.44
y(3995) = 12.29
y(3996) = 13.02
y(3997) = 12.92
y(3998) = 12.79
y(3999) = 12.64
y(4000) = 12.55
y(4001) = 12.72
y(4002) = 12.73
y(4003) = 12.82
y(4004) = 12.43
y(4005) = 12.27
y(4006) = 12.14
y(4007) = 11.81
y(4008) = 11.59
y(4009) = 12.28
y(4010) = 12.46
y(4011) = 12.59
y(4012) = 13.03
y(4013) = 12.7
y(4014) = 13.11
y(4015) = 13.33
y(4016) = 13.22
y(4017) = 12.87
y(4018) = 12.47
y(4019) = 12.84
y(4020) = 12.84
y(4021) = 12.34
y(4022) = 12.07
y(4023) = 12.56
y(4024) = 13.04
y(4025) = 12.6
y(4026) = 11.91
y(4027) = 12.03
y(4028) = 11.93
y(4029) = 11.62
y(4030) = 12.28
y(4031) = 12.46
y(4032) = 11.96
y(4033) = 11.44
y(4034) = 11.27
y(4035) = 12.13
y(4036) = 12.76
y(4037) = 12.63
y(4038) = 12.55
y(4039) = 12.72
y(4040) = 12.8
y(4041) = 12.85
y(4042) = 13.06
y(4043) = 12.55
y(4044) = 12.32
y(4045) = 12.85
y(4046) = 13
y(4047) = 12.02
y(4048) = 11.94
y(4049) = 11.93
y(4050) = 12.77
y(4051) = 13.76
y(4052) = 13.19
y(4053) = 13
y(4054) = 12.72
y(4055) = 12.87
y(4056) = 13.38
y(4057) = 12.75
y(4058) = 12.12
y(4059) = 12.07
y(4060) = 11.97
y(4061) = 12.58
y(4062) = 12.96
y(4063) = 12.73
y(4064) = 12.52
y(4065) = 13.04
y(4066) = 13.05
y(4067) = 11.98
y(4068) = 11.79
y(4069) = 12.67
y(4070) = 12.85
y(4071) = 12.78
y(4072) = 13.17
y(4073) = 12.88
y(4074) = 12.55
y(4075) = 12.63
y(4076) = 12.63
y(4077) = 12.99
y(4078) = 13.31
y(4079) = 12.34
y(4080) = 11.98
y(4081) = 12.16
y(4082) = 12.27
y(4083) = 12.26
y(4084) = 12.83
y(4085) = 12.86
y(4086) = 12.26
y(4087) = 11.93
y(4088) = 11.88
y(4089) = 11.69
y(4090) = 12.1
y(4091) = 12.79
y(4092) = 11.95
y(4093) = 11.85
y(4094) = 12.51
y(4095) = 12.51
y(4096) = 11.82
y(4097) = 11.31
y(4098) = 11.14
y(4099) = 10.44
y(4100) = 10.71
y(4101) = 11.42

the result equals 1.26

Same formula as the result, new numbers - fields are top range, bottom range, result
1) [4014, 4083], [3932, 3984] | 1.32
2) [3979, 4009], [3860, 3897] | 1.19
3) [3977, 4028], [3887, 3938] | 1.21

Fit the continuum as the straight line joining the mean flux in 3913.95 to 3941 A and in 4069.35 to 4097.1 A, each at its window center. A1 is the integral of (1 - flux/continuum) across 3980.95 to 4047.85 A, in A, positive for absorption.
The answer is -4.9 A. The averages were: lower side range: 10.5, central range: 12.4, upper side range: 12.4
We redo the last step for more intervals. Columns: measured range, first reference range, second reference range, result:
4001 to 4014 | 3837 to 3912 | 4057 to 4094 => -0.65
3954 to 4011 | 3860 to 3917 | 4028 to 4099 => 3.87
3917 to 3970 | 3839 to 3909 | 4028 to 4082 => 4.31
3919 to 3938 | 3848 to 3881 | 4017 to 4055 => 2.84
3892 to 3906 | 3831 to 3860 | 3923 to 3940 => -1.21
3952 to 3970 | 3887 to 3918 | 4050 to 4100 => 1.26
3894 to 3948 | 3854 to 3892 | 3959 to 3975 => -3.54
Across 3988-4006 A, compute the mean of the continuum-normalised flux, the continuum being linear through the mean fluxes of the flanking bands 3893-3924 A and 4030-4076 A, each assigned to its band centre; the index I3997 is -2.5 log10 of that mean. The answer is -0.042 mag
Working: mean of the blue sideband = 11.2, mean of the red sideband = 12.6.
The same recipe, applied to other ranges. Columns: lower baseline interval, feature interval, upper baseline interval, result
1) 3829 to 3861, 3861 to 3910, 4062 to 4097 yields -0.079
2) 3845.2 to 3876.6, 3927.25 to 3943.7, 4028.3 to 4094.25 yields 0.230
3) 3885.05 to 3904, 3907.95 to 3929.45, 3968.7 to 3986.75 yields -0.183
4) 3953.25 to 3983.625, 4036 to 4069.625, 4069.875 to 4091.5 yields -0.073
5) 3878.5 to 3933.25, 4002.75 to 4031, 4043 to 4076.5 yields -0.034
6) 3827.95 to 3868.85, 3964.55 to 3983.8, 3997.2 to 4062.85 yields 0.306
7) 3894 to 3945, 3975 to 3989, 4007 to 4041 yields 0.102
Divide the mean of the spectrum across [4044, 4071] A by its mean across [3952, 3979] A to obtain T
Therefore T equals 1.30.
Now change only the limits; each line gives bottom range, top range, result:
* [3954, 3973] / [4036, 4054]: 1.29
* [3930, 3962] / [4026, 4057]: 1.18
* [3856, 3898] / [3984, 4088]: 1.15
